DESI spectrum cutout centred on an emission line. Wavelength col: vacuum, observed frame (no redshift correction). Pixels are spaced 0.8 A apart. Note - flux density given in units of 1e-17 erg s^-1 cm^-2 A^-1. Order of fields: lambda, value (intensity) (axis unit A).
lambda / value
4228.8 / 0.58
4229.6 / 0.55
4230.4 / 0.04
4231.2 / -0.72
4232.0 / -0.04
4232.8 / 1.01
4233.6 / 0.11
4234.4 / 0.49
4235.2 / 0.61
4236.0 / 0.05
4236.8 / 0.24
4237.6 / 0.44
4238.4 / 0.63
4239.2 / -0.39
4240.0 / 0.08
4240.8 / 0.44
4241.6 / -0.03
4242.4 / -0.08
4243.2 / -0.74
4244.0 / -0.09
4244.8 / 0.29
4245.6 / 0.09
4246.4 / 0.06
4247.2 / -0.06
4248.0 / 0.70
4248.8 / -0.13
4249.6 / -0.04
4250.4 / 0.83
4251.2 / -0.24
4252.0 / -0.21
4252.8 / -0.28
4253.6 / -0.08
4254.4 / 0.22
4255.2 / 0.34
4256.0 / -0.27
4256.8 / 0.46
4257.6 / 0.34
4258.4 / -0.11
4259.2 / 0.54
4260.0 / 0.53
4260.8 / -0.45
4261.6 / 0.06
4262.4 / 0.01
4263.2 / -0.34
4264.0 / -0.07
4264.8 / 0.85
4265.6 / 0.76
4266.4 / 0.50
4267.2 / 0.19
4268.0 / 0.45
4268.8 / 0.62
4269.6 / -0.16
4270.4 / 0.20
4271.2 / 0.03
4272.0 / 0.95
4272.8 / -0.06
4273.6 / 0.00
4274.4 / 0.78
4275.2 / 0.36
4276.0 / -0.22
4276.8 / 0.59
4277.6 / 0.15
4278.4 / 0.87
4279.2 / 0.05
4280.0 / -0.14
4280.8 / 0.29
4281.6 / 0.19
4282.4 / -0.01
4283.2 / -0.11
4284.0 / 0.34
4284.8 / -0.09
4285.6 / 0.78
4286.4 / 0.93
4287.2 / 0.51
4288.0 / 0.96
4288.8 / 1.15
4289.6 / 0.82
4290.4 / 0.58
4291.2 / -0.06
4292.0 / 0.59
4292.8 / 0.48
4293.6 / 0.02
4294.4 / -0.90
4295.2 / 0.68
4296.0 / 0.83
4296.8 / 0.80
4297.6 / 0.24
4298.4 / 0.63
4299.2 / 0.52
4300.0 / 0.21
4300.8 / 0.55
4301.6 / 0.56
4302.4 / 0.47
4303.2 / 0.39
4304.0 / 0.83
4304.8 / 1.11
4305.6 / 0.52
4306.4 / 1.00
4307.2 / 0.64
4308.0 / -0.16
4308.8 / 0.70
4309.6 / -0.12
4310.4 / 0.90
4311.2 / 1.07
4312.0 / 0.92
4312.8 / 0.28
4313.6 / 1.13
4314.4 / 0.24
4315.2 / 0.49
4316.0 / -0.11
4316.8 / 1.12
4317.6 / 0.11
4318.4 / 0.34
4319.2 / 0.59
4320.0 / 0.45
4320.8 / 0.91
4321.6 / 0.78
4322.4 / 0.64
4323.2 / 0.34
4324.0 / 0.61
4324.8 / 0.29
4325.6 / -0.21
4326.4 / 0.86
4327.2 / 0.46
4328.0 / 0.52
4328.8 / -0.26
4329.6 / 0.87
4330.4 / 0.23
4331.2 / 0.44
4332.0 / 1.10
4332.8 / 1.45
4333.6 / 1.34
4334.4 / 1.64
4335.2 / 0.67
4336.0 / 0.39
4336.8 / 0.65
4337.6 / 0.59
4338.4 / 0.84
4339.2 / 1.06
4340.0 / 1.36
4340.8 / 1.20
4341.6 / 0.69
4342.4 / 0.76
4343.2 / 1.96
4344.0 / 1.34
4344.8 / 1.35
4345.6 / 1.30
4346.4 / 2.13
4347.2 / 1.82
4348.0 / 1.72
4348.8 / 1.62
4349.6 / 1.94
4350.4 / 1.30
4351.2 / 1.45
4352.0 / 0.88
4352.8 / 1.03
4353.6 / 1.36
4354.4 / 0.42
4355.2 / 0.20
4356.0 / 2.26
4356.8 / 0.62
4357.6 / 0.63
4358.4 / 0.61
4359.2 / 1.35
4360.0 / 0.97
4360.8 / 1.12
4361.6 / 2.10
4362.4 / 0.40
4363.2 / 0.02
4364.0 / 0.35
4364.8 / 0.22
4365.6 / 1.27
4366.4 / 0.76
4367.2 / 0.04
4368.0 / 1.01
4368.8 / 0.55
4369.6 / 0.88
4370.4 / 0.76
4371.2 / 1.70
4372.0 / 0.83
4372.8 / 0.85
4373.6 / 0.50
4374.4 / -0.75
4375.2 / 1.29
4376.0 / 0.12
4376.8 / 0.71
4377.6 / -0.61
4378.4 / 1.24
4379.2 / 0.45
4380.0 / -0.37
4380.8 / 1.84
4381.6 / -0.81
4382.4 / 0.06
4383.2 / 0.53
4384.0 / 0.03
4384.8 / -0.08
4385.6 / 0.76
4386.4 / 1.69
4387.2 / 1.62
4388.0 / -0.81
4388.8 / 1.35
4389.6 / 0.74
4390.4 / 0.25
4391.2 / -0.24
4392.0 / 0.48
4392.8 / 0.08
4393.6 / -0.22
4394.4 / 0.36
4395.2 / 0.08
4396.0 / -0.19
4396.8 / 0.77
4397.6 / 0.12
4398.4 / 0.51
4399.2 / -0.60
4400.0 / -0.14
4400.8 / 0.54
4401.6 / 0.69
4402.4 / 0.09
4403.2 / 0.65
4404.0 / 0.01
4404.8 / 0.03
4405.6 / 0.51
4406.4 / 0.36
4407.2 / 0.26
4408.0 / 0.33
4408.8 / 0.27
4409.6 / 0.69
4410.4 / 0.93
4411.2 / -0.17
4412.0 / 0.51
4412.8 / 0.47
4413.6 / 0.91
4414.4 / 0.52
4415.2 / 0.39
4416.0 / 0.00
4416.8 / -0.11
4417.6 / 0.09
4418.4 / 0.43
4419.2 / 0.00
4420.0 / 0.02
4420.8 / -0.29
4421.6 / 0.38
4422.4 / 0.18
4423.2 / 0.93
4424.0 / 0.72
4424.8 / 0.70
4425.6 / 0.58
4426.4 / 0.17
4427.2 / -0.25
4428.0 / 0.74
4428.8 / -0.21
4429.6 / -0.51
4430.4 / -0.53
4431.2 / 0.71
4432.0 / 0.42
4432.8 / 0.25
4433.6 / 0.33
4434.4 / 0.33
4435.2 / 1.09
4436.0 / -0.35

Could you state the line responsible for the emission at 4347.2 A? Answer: C IV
